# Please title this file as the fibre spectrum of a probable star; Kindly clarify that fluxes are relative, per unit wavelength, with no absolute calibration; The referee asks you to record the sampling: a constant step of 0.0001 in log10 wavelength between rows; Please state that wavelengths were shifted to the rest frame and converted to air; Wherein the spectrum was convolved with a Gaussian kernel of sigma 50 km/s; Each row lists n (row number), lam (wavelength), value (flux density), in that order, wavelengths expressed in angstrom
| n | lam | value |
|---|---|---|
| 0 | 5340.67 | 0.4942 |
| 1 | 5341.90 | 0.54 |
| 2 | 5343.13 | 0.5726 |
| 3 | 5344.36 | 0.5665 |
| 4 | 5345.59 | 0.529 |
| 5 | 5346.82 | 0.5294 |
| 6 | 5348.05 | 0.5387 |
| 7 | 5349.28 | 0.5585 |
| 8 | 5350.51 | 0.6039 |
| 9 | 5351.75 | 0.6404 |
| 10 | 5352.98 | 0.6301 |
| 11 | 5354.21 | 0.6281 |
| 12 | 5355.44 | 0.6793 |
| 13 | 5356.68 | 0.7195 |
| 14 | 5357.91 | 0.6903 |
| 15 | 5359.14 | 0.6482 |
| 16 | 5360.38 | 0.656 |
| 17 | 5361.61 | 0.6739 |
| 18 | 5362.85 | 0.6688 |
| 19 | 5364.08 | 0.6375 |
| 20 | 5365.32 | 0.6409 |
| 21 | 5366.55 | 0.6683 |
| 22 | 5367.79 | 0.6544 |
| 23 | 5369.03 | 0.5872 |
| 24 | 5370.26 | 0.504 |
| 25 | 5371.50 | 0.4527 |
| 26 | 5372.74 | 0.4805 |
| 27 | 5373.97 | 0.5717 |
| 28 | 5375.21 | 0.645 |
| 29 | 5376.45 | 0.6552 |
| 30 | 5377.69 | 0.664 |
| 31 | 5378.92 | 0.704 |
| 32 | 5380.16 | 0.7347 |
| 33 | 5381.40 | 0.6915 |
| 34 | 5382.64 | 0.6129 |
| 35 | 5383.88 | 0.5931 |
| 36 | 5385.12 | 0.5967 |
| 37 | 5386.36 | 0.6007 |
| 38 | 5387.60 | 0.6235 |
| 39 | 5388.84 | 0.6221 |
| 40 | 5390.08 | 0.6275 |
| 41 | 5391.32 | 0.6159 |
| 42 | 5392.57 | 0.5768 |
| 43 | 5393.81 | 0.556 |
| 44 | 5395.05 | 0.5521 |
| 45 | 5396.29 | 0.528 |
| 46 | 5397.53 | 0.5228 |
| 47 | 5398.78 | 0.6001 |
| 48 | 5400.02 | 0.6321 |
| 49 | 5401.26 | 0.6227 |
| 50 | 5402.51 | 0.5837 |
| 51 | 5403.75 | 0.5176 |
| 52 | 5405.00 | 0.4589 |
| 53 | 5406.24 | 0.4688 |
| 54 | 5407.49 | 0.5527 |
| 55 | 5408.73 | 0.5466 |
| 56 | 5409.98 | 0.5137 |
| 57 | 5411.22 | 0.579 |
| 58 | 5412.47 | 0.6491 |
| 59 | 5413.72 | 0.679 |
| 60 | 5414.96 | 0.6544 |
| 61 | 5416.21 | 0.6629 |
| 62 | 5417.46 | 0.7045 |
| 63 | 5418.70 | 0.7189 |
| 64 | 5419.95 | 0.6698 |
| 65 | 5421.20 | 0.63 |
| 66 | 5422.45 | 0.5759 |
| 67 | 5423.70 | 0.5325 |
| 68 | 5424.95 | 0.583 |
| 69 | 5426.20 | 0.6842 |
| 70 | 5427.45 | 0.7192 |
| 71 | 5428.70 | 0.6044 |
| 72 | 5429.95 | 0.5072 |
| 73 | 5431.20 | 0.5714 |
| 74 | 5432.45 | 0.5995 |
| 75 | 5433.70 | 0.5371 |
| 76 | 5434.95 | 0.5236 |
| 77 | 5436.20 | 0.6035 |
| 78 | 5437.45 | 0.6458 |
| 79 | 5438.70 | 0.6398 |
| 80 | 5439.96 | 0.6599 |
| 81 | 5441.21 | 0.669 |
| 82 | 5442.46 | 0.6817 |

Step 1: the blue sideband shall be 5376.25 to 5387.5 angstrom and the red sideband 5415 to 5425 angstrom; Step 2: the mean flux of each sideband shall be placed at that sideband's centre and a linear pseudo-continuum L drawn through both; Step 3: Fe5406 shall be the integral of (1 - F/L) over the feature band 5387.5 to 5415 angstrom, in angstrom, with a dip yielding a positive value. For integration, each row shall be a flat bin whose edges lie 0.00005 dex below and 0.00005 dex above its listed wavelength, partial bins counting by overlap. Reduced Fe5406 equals 2.9 angstrom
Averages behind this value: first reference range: 0.649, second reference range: 0.638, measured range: 0.575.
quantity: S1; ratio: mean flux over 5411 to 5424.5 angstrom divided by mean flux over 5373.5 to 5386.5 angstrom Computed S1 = 1.0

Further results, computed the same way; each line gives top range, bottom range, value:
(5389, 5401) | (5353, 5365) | 0.88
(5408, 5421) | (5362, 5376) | 1.07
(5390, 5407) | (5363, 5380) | 0.92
